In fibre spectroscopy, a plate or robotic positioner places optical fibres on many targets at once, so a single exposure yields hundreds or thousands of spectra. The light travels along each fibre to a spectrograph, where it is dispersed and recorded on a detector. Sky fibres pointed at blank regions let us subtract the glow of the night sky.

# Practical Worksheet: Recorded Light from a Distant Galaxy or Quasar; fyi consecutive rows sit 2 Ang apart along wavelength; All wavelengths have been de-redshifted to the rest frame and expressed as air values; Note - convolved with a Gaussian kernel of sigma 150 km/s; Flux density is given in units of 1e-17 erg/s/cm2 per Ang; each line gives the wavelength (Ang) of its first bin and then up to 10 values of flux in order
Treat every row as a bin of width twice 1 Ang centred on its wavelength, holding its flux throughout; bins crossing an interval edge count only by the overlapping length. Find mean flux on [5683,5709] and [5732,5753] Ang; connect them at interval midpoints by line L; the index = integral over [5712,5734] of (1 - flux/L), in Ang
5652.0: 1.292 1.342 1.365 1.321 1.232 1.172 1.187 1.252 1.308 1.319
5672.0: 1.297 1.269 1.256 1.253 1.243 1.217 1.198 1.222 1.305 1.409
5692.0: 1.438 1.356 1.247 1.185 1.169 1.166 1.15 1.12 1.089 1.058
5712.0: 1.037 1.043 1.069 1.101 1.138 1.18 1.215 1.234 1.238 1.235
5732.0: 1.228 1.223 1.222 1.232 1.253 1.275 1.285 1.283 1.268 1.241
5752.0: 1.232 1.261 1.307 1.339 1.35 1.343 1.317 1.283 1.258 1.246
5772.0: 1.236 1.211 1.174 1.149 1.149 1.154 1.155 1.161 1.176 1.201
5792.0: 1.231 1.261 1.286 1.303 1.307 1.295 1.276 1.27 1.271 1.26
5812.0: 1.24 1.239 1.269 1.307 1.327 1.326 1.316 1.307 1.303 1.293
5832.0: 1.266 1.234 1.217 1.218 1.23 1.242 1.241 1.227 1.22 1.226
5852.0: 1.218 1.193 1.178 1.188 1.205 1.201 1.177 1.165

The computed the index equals 1.4 Ang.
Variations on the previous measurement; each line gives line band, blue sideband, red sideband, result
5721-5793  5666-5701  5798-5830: 2.5 Ang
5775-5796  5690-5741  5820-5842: 0.9 Ang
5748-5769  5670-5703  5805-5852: -0.5 Ang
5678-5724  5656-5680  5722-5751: 2.3 Ang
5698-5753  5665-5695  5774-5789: 2.1 Ang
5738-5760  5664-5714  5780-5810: -0.8 Ang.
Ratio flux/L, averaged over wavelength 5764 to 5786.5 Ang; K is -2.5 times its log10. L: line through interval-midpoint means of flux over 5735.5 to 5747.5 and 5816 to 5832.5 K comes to 0.06 mag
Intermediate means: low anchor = 1.26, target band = 1.2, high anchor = 1.3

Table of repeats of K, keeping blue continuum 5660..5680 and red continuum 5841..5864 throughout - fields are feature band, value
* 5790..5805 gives -0.04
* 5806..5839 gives -0.05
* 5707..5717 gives 0.18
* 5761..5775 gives -0.03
